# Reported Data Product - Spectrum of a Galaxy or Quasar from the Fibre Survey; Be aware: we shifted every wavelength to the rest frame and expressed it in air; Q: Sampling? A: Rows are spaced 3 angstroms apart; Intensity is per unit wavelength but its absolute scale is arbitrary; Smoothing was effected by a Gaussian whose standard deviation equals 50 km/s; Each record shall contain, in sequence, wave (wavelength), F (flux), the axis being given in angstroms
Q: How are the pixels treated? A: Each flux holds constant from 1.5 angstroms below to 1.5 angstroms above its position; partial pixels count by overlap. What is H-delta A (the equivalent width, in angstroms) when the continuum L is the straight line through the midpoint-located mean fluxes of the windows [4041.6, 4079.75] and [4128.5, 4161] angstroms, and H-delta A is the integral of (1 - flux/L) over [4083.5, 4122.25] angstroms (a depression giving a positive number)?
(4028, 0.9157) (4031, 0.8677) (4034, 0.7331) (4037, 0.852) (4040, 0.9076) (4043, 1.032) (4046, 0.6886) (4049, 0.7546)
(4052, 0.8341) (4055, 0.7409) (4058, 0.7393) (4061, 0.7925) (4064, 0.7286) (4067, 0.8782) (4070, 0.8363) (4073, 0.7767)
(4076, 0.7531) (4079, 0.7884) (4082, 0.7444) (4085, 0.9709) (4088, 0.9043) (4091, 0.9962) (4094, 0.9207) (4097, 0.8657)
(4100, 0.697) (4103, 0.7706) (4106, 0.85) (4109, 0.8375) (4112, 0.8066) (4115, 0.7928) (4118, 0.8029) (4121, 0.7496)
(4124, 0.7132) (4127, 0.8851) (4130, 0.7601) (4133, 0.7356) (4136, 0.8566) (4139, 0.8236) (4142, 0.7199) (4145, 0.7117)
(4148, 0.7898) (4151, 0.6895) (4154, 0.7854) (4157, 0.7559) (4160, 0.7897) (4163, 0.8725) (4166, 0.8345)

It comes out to -3.17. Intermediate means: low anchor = 0.795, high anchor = 0.765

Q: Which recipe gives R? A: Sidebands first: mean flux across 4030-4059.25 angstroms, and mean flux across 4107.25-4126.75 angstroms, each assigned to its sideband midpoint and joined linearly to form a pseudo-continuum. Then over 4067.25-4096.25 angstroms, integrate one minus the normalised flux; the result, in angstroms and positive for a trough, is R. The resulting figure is -1.9 angstroms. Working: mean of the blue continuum 0.815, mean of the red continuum 0.791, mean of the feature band 0.856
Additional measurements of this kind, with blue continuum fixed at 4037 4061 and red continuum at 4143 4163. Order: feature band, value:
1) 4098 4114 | -0.2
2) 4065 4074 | -0.3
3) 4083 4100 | -2.4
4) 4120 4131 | 0.0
